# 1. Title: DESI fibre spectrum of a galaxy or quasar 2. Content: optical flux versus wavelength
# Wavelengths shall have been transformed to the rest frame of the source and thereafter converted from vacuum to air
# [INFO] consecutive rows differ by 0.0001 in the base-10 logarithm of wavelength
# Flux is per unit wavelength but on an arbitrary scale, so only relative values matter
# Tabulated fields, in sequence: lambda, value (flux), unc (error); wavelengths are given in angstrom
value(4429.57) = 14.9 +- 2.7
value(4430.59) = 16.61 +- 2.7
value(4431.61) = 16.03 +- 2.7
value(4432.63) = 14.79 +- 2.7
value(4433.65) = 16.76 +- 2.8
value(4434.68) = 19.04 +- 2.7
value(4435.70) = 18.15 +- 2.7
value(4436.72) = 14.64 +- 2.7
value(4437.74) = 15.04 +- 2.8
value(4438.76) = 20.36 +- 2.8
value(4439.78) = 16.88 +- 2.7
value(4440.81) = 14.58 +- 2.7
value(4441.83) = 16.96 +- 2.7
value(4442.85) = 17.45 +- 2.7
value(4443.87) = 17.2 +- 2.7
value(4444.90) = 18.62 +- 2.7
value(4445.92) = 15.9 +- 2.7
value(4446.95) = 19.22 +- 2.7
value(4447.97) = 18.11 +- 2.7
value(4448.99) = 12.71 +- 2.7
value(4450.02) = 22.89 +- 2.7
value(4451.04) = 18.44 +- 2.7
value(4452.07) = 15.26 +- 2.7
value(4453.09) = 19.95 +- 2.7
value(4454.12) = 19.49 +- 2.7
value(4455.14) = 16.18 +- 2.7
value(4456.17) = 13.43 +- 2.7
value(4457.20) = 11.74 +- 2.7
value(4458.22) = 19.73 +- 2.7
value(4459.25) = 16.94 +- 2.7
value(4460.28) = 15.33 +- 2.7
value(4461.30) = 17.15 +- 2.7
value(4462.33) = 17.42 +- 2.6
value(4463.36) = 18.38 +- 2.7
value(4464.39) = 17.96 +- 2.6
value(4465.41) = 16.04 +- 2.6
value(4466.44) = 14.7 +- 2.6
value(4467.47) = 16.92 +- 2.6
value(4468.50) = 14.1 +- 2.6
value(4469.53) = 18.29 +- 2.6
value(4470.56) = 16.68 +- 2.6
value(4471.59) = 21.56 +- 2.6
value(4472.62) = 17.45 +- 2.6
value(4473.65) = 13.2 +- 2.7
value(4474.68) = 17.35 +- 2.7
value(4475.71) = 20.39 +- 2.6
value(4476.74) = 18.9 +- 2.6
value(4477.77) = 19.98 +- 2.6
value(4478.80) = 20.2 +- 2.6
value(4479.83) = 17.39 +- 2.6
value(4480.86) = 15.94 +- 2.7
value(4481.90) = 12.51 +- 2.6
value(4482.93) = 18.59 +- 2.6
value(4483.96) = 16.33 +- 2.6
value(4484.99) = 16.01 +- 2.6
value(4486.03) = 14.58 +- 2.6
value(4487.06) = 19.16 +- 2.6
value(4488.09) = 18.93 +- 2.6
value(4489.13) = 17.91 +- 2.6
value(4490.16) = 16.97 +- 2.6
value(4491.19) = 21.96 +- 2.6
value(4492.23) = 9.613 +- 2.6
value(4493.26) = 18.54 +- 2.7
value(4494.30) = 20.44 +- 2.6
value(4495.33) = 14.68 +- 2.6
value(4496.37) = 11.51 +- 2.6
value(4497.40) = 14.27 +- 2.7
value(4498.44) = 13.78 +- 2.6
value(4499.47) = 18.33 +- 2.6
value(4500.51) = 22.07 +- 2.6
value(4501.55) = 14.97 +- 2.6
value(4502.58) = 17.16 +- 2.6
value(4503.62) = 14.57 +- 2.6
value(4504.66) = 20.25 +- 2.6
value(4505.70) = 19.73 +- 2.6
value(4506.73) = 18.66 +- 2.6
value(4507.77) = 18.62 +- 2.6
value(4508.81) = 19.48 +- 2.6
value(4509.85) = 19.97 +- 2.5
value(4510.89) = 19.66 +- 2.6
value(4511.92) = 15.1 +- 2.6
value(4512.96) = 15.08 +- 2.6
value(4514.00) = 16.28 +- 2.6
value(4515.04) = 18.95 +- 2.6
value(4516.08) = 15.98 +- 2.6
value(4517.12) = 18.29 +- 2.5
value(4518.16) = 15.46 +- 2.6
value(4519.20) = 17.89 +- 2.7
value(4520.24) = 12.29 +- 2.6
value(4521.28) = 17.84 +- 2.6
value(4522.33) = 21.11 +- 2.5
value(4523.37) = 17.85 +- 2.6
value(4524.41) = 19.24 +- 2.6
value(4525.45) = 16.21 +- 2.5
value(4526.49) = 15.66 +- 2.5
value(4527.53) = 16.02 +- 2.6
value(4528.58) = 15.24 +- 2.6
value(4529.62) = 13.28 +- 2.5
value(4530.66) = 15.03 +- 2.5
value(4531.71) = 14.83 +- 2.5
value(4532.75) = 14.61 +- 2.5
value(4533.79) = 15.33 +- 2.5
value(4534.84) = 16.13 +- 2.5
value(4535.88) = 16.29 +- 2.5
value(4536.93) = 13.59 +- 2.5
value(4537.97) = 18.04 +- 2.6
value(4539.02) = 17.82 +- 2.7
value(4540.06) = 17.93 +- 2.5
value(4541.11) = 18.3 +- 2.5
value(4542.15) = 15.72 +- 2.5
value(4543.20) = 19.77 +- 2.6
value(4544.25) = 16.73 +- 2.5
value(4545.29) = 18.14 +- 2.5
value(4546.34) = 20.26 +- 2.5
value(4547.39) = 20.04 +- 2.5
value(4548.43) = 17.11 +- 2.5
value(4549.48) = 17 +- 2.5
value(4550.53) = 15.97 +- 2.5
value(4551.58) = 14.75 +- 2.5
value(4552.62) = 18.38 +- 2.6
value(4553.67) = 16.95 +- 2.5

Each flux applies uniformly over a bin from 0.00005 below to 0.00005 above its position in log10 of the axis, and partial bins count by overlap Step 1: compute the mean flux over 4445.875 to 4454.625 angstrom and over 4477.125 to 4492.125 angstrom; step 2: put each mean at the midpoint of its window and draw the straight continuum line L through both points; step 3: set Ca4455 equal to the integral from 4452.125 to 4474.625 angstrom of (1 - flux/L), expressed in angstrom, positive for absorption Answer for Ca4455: 1.3 angstrom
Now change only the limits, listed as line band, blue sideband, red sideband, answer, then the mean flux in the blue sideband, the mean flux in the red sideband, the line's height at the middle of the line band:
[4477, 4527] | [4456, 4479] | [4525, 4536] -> -3.4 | 17.1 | 15.3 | 16.1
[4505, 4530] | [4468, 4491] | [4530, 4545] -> -0.7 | 17.5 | 16.4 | 16.8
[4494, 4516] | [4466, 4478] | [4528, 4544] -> -0.7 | 17.4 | 16.1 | 16.8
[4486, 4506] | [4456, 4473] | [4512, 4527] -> -0.2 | 16.8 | 17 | 16.9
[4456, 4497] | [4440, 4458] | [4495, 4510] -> 0.4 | 17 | 17.2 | 17.1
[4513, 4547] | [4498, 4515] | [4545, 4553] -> 1.9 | 17.8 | 17.7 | 17.7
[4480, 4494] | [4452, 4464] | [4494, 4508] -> 0.1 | 16.8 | 17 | 16.9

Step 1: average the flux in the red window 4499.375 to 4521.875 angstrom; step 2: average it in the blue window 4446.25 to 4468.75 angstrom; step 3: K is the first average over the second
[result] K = 1.0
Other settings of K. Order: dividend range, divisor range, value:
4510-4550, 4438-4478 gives 0.98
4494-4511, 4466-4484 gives 1.01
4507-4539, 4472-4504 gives 0.99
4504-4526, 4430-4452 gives 1.04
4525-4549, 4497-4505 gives 0.98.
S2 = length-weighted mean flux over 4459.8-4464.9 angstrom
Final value 17.3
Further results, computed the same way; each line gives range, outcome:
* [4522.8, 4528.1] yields 17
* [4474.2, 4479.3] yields 19.4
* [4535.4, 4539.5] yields 16.4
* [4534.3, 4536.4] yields 16.2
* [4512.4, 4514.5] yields 15.7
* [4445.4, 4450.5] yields 17.7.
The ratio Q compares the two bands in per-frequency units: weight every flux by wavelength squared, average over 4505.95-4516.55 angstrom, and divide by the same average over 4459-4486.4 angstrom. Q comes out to 1.1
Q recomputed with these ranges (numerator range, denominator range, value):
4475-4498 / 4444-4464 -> 1.00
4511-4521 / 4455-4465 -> 1.02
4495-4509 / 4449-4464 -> 1.01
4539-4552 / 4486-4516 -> 1.04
